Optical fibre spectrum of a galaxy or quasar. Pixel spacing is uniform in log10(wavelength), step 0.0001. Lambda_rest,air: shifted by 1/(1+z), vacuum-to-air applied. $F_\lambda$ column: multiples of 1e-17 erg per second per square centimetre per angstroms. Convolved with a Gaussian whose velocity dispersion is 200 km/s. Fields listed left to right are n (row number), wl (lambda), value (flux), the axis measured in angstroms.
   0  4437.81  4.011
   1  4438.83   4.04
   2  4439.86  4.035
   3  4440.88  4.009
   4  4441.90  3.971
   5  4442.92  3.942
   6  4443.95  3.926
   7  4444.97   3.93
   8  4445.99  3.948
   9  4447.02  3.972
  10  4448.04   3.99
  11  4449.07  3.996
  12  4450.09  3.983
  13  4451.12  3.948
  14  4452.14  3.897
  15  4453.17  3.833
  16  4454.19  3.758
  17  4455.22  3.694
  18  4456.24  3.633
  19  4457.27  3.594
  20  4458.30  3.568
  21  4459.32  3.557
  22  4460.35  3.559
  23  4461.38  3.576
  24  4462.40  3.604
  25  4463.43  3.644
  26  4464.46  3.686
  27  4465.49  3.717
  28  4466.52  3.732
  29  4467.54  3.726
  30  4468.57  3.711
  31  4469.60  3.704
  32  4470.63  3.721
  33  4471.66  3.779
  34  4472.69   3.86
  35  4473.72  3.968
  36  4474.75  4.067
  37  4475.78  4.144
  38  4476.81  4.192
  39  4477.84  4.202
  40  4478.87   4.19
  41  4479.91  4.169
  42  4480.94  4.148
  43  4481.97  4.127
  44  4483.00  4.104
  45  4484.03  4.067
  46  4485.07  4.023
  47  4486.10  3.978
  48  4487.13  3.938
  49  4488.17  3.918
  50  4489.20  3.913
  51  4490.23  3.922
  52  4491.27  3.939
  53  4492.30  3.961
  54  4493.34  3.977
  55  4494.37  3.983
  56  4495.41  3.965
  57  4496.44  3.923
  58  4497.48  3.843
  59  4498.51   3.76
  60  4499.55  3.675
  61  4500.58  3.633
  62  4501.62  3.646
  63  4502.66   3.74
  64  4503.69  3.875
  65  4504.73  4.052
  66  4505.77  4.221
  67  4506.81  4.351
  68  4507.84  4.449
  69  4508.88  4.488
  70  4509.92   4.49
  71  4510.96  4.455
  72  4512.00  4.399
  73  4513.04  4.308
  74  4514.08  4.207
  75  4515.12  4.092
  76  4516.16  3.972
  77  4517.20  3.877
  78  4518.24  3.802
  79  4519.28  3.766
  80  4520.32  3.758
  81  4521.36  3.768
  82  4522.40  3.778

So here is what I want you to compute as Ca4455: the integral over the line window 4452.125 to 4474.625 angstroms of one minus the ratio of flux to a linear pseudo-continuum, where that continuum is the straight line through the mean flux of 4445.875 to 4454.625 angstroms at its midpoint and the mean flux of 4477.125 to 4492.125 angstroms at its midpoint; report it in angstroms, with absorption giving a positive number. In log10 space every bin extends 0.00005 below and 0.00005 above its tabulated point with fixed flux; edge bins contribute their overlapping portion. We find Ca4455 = 1.49 angstroms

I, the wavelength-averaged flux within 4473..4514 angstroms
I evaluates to 4.06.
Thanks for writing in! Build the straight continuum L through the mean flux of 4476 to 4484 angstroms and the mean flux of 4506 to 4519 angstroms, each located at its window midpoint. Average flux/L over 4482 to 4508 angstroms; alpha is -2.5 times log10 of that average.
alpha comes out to 0.064 mag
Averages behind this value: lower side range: 4.16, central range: 3.95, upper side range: 4.23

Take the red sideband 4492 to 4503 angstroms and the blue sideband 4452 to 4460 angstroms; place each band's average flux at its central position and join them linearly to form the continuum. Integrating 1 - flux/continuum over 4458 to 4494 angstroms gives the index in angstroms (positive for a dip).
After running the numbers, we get -1.35 angstroms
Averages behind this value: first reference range 3.68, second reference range 3.83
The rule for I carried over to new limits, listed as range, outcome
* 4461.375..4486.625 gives 3.92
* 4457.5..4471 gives 3.65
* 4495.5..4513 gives 4.07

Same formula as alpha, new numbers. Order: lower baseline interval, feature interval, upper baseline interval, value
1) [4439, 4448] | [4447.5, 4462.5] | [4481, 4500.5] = 0.06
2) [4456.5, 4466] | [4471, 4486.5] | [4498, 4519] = -0.08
